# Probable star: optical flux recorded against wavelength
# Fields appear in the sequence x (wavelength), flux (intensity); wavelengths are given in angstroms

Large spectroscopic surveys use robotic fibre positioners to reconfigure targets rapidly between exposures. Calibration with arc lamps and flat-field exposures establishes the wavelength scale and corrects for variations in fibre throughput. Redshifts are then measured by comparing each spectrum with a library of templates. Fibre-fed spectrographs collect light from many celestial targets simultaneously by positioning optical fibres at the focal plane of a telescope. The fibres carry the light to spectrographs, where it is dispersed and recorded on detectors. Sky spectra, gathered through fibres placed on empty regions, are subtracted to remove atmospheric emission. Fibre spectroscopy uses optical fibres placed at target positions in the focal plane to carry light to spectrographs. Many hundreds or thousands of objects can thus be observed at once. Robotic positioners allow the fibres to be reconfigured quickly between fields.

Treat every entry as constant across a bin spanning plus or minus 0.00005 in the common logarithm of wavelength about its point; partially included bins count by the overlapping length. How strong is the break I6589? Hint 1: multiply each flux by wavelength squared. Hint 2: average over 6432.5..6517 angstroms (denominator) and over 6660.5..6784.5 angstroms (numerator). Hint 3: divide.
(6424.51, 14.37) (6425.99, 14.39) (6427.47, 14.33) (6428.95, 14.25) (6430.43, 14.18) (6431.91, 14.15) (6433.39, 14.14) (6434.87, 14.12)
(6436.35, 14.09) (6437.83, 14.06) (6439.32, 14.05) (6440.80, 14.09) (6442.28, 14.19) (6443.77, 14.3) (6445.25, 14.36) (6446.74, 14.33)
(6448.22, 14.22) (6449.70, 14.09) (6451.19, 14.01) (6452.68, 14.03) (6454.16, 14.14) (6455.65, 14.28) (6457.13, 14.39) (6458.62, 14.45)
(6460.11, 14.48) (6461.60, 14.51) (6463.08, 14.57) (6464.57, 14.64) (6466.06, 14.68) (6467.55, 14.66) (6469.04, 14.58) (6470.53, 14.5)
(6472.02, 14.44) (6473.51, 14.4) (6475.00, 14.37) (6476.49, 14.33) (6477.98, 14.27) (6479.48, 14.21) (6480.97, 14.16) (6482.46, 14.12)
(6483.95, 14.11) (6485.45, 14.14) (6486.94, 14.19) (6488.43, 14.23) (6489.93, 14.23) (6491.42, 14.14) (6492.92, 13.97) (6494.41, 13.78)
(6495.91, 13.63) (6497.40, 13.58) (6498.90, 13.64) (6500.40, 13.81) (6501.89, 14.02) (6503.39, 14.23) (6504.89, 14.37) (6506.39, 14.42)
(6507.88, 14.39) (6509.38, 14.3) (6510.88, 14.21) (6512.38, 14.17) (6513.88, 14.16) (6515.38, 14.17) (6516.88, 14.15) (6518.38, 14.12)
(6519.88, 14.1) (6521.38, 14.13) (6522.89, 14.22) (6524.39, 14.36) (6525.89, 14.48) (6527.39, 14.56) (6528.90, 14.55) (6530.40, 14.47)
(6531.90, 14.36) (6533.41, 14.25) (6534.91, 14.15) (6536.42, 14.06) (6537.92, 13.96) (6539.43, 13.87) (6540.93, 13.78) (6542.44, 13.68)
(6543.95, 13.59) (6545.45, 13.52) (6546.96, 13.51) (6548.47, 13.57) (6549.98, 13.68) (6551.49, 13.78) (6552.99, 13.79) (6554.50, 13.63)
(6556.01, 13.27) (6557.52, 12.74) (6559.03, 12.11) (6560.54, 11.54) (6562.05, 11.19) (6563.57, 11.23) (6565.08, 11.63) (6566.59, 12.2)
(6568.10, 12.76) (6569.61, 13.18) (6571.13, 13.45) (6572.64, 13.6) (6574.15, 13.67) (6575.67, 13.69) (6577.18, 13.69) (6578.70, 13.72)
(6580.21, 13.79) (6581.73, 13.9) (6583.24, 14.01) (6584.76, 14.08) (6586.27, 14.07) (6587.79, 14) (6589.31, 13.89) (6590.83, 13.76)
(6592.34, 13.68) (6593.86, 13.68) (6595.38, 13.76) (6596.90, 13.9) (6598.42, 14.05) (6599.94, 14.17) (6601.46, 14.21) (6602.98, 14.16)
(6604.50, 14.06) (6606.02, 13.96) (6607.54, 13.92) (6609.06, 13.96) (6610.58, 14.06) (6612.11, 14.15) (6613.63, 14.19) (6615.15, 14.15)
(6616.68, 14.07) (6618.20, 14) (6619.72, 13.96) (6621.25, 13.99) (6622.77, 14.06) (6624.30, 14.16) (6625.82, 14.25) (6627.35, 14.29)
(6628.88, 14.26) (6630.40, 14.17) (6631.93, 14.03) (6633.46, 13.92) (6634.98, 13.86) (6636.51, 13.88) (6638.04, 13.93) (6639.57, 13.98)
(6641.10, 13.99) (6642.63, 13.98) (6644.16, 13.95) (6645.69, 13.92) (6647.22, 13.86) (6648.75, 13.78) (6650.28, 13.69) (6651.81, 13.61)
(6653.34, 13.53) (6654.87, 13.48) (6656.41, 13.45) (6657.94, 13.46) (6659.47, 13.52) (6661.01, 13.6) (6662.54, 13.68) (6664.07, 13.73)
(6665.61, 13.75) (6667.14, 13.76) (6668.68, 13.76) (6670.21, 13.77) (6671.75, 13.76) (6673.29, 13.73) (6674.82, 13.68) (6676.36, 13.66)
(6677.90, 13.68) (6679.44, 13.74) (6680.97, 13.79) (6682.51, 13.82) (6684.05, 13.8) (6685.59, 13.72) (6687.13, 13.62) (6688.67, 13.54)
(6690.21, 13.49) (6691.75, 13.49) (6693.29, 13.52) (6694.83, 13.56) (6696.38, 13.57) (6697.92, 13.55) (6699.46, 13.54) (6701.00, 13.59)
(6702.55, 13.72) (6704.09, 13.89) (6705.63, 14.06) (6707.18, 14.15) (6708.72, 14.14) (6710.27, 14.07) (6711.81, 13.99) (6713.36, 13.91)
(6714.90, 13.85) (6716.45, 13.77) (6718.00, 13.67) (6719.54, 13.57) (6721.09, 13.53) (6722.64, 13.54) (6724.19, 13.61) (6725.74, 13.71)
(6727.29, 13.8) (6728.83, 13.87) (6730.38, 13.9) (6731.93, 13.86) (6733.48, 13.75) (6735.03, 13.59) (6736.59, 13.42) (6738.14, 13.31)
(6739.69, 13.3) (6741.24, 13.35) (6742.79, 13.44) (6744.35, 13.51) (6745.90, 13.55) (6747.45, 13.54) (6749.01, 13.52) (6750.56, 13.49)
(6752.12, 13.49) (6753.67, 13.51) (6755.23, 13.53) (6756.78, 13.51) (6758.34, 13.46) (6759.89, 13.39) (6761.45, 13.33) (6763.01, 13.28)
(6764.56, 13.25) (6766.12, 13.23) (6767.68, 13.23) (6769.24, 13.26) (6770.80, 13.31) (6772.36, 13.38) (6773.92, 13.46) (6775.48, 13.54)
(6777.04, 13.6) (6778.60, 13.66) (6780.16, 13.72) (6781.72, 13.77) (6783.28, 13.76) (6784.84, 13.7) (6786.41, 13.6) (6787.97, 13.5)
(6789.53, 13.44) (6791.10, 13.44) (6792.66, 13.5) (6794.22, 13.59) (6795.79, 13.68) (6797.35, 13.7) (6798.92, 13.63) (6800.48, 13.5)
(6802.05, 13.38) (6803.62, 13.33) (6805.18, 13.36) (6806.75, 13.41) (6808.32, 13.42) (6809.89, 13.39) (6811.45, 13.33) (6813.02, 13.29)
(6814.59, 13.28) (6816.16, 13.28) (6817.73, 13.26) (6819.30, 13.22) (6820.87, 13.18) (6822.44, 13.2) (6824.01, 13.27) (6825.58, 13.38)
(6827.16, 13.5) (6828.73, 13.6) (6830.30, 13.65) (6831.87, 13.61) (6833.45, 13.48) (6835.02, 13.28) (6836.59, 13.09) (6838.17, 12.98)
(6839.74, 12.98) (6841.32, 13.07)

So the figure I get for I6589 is 1.03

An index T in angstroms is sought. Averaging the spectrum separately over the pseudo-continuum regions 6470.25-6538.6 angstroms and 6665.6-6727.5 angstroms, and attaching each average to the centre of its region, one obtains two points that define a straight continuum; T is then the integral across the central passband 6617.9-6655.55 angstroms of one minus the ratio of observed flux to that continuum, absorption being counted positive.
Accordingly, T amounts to -0.19 angstroms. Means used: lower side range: 14.2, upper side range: 13.7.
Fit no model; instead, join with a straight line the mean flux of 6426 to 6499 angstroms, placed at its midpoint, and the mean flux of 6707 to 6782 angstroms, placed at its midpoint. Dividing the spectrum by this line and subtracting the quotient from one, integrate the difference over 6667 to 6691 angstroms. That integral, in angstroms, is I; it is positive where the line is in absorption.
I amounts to 0.04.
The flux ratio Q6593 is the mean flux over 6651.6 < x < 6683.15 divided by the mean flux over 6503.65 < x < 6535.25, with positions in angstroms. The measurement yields 1.0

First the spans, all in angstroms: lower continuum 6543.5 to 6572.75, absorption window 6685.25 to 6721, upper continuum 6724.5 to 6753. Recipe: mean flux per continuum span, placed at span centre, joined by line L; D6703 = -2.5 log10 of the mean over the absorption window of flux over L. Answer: -0.02 mag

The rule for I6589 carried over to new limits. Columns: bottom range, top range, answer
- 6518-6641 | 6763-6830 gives 1.04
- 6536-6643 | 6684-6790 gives 1.04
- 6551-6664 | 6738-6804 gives 1.04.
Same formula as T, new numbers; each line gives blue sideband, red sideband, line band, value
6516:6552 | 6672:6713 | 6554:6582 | 2.2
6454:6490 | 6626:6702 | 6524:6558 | 0.6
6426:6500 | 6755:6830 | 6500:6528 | -0.3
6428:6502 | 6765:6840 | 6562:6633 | 0.8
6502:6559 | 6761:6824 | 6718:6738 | -0.1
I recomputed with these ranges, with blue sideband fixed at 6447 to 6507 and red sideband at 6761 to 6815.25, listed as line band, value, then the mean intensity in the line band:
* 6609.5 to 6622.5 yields -0.2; 14.1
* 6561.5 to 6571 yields 1.3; 12.1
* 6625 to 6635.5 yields -0.2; 14.1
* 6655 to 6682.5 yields 0.2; 13.7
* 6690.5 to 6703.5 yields 0.1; 13.6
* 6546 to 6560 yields 0.7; 13.3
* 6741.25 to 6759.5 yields 0.1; 13.5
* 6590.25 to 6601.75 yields 0.0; 13.9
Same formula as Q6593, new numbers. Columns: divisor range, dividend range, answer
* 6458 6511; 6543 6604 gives 0.94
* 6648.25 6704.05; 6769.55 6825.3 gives 0.99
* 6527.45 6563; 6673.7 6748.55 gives 1.01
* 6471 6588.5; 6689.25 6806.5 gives 0.98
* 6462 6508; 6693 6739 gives 0.97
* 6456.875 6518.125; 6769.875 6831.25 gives 0.95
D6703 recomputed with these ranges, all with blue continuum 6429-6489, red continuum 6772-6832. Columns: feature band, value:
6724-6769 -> 0.01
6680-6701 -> 0.01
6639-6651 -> 0.00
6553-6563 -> 0.13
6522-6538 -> -0.02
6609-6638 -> -0.01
